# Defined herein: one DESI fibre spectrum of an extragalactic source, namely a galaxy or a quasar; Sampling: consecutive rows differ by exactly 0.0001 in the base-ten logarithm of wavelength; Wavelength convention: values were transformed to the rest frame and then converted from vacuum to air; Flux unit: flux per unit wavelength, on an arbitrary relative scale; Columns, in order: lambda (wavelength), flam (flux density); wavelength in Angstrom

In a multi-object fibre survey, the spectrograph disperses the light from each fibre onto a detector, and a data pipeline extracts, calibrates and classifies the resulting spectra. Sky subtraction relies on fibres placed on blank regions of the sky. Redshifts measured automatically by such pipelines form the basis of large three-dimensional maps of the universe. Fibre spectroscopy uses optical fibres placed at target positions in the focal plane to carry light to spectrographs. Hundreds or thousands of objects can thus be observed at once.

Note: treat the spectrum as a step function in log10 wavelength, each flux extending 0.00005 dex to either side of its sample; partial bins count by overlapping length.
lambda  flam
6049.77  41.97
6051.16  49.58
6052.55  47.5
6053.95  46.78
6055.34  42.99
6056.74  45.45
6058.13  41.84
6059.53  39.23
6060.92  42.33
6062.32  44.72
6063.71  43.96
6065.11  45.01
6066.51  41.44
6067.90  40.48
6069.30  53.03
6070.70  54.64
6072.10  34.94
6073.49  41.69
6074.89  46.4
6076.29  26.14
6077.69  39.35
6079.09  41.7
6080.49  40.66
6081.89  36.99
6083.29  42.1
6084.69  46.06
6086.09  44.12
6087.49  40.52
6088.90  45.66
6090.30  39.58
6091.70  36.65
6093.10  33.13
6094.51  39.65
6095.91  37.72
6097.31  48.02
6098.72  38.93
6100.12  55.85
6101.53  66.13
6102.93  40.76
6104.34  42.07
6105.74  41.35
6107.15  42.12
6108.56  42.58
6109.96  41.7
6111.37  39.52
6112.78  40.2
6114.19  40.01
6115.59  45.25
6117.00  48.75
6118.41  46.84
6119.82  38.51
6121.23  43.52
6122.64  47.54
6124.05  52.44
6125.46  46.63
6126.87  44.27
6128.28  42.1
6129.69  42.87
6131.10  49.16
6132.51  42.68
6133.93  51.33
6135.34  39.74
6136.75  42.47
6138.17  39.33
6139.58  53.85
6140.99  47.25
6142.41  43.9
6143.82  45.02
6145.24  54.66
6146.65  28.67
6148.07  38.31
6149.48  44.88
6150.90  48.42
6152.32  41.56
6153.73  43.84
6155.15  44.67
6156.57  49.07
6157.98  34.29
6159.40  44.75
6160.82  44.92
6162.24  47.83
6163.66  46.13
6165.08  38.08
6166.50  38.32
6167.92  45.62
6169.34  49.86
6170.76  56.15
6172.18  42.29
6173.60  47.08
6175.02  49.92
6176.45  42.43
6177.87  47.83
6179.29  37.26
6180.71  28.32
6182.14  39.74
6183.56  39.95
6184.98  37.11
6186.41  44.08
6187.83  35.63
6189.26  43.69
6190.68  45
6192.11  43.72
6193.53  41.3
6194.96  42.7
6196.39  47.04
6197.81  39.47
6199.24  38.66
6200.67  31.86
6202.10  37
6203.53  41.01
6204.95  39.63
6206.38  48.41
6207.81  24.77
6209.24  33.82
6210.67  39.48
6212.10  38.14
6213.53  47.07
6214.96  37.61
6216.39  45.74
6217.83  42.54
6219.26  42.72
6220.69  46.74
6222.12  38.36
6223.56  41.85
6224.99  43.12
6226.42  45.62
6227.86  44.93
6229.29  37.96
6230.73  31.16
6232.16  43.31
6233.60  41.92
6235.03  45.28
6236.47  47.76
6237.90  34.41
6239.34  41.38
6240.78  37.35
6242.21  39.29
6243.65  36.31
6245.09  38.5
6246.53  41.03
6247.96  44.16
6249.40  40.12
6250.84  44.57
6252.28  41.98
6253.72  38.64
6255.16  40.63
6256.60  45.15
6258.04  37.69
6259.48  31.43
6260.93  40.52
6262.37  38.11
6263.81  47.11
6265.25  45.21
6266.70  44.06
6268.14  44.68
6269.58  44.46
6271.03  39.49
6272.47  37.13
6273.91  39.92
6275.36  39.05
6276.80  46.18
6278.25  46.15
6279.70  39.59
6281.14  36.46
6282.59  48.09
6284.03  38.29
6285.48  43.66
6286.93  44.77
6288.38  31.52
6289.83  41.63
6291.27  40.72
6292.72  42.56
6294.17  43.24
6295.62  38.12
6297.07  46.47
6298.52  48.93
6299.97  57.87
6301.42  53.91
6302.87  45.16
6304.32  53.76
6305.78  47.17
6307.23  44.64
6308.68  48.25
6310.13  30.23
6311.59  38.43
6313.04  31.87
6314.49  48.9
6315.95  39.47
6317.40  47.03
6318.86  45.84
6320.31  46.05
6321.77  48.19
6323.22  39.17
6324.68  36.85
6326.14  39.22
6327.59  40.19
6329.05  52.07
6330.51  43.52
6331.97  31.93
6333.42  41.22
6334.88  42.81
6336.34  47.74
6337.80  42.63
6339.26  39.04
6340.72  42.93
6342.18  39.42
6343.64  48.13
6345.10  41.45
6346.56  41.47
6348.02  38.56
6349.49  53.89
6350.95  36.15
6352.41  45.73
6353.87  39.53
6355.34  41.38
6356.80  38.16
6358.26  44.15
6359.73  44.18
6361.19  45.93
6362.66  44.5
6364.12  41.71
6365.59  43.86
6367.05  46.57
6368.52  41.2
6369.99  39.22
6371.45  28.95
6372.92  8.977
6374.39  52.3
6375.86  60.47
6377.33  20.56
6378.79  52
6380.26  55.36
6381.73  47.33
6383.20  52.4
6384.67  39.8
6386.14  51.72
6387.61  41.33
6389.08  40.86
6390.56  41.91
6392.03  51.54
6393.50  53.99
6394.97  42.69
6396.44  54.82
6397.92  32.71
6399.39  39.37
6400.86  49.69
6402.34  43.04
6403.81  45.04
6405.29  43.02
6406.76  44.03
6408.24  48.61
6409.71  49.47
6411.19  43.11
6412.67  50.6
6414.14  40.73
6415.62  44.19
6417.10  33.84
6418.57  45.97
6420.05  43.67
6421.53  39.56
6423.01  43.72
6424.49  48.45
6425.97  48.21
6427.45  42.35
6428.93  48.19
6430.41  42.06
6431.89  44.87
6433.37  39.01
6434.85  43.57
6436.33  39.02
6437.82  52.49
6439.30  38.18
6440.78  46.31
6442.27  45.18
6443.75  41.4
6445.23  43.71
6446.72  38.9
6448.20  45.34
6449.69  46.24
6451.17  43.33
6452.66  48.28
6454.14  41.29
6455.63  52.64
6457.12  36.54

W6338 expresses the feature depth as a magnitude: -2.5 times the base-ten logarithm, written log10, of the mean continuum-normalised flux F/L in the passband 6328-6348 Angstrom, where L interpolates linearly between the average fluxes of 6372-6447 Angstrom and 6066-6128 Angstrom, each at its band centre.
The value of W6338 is 0.04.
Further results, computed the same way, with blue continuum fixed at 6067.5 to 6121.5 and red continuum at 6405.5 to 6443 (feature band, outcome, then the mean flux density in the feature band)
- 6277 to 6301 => 0.01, 43.2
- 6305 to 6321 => 0.03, 42.6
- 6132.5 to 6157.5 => -0.04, 44.4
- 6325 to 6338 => 0.04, 42.2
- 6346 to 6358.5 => 0.05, 42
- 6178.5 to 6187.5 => 0.14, 37.8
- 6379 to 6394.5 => -0.09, 47.7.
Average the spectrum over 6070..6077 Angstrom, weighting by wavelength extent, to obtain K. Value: 40.8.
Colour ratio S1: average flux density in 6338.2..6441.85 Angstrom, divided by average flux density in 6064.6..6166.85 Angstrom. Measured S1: 1.00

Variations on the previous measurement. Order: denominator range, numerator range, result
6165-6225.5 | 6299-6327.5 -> 1.07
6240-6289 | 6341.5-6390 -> 1.04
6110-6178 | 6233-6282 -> 0.92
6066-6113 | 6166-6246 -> 0.97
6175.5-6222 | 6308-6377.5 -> 1.03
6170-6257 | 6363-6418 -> 1.06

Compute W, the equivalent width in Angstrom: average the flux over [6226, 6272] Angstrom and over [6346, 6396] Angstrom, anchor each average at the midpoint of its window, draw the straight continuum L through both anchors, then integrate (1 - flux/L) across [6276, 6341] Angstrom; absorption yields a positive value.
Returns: -1.6 Angstrom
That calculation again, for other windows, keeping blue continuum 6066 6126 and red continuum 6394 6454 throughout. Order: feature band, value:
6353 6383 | 1.29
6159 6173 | -0.69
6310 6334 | 1.27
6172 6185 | 0.59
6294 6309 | -1.52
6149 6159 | -0.14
